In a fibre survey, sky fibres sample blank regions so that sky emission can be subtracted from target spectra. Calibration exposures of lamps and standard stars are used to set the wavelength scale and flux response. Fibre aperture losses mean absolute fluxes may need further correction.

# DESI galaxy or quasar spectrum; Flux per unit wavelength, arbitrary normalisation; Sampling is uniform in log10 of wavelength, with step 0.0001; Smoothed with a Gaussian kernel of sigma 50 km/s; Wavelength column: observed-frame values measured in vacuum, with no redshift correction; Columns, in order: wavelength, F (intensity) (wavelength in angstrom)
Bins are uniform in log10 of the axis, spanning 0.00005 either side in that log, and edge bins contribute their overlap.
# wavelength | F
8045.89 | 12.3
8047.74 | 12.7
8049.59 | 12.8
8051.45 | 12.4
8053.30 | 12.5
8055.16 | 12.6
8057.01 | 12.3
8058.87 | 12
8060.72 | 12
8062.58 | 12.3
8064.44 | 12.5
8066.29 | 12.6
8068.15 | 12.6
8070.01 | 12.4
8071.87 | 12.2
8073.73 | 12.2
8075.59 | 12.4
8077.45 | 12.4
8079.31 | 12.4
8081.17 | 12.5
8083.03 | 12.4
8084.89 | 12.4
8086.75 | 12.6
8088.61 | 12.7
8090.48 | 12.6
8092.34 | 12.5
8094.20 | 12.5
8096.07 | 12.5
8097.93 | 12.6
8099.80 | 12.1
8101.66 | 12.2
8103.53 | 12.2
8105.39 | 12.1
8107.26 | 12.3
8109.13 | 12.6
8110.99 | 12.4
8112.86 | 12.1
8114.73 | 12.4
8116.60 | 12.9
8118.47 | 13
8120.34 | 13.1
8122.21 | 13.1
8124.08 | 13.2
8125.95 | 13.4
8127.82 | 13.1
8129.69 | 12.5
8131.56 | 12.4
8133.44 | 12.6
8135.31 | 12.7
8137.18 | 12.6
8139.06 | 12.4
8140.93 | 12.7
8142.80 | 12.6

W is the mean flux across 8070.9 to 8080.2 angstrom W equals 12.3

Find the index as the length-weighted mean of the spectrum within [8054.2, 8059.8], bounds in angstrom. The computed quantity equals 12.3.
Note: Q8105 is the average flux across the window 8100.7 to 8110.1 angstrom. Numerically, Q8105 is 12.3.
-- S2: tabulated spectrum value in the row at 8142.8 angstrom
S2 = 12.6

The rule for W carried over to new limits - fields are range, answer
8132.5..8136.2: 12.6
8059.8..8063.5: 12.1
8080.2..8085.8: 12.4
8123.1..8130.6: 13.1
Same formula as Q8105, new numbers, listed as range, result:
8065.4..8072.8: 12.4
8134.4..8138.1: 12.7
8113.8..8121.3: 12.8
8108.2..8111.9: 12.5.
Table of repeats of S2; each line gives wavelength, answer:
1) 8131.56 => 12.4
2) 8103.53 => 12.2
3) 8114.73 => 12.4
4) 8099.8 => 12.1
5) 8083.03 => 12.4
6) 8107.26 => 12.3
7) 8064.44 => 12.5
